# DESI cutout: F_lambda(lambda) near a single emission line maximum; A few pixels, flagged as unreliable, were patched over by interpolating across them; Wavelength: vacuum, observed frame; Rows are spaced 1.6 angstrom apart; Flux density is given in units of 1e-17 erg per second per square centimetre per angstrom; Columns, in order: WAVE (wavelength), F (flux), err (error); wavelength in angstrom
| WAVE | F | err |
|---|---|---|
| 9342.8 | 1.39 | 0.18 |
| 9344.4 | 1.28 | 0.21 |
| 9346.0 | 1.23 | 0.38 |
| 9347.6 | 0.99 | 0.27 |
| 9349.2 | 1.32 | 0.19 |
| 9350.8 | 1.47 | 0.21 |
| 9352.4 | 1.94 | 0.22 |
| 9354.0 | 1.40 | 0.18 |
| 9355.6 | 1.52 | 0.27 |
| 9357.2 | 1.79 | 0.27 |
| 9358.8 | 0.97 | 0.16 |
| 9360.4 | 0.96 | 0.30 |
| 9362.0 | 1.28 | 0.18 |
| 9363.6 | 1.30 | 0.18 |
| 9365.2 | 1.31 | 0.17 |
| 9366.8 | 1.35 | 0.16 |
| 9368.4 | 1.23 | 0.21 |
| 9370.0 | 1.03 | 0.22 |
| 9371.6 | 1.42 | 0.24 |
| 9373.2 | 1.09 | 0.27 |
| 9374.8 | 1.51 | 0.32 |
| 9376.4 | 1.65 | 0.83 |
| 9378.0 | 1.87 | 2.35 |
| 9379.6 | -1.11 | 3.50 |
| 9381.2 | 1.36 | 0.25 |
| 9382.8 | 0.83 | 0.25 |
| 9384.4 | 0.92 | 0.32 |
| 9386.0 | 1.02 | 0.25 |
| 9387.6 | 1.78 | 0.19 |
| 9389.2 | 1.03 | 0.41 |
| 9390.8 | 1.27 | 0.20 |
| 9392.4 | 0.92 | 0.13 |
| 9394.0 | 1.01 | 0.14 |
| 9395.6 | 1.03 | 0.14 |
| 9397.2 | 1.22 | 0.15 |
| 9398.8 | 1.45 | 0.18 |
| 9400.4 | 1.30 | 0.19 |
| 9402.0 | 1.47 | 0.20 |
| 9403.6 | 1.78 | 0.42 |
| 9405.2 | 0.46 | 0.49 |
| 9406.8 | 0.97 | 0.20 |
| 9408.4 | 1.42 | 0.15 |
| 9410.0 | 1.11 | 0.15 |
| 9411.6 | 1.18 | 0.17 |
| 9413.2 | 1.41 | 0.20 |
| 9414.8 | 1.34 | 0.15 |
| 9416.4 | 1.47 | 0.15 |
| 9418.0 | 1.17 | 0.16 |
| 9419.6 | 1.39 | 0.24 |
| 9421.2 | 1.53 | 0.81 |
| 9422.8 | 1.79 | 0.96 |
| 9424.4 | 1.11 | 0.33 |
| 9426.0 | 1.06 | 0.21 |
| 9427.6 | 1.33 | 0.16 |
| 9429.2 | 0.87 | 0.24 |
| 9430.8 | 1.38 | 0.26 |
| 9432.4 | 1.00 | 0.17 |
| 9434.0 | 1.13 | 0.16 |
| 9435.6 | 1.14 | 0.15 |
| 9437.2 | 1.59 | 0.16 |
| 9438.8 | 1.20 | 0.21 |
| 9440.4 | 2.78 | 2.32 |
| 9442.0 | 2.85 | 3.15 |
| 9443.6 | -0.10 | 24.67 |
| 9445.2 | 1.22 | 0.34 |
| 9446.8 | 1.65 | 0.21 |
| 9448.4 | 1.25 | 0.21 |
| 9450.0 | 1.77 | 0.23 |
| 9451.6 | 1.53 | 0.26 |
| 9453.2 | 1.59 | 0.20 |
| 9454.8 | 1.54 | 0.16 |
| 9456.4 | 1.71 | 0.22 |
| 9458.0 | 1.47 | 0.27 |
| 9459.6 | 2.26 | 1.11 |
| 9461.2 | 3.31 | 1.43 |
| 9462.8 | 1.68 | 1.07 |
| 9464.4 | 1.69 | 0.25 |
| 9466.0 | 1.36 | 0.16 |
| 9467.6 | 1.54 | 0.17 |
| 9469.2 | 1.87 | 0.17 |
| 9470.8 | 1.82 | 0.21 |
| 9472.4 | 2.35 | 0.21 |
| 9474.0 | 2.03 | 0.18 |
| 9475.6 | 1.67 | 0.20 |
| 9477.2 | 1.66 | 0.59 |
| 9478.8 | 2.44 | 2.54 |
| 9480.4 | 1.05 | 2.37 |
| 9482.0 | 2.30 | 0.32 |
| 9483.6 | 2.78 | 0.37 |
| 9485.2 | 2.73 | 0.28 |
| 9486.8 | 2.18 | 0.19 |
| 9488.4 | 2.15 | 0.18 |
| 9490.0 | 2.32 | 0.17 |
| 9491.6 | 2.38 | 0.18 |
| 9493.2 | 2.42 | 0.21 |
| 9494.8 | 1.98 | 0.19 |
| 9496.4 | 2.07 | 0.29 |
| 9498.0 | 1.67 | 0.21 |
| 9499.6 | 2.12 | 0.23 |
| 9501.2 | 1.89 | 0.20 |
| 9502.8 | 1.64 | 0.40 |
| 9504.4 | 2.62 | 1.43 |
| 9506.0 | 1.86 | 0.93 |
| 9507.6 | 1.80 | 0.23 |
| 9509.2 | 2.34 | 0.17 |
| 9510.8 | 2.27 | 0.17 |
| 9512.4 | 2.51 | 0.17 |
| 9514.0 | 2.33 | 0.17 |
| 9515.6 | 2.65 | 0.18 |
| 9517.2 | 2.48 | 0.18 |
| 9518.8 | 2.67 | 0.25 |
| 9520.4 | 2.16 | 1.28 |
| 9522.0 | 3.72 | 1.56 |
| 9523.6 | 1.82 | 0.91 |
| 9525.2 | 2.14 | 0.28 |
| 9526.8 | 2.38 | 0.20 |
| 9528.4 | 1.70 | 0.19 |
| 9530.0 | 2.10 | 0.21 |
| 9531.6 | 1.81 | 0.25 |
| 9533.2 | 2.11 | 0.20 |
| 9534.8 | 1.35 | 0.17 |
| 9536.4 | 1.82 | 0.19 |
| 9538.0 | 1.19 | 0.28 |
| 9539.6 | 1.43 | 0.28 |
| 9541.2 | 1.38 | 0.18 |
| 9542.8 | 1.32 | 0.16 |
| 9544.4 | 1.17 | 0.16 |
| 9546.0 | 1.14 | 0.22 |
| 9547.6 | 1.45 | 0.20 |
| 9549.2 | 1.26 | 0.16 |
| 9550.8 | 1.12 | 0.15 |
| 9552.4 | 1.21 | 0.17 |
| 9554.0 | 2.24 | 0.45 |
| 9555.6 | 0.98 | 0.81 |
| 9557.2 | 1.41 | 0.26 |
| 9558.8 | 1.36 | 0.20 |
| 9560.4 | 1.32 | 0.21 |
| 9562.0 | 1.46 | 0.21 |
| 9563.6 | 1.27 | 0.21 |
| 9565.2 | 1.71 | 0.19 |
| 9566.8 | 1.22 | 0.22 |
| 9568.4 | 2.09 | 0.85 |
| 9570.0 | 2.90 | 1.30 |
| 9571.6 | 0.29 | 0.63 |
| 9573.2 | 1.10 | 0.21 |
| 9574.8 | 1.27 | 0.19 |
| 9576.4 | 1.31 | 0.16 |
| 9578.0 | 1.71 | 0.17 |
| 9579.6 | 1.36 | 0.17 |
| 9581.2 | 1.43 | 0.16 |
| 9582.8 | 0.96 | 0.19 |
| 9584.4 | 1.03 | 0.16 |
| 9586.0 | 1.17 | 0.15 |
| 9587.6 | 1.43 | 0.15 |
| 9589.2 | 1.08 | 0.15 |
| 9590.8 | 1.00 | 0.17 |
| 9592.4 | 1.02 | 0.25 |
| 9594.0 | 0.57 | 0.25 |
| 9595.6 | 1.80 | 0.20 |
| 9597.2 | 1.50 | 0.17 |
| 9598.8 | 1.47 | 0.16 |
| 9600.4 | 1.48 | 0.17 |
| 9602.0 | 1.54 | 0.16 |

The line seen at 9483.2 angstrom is Halpha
